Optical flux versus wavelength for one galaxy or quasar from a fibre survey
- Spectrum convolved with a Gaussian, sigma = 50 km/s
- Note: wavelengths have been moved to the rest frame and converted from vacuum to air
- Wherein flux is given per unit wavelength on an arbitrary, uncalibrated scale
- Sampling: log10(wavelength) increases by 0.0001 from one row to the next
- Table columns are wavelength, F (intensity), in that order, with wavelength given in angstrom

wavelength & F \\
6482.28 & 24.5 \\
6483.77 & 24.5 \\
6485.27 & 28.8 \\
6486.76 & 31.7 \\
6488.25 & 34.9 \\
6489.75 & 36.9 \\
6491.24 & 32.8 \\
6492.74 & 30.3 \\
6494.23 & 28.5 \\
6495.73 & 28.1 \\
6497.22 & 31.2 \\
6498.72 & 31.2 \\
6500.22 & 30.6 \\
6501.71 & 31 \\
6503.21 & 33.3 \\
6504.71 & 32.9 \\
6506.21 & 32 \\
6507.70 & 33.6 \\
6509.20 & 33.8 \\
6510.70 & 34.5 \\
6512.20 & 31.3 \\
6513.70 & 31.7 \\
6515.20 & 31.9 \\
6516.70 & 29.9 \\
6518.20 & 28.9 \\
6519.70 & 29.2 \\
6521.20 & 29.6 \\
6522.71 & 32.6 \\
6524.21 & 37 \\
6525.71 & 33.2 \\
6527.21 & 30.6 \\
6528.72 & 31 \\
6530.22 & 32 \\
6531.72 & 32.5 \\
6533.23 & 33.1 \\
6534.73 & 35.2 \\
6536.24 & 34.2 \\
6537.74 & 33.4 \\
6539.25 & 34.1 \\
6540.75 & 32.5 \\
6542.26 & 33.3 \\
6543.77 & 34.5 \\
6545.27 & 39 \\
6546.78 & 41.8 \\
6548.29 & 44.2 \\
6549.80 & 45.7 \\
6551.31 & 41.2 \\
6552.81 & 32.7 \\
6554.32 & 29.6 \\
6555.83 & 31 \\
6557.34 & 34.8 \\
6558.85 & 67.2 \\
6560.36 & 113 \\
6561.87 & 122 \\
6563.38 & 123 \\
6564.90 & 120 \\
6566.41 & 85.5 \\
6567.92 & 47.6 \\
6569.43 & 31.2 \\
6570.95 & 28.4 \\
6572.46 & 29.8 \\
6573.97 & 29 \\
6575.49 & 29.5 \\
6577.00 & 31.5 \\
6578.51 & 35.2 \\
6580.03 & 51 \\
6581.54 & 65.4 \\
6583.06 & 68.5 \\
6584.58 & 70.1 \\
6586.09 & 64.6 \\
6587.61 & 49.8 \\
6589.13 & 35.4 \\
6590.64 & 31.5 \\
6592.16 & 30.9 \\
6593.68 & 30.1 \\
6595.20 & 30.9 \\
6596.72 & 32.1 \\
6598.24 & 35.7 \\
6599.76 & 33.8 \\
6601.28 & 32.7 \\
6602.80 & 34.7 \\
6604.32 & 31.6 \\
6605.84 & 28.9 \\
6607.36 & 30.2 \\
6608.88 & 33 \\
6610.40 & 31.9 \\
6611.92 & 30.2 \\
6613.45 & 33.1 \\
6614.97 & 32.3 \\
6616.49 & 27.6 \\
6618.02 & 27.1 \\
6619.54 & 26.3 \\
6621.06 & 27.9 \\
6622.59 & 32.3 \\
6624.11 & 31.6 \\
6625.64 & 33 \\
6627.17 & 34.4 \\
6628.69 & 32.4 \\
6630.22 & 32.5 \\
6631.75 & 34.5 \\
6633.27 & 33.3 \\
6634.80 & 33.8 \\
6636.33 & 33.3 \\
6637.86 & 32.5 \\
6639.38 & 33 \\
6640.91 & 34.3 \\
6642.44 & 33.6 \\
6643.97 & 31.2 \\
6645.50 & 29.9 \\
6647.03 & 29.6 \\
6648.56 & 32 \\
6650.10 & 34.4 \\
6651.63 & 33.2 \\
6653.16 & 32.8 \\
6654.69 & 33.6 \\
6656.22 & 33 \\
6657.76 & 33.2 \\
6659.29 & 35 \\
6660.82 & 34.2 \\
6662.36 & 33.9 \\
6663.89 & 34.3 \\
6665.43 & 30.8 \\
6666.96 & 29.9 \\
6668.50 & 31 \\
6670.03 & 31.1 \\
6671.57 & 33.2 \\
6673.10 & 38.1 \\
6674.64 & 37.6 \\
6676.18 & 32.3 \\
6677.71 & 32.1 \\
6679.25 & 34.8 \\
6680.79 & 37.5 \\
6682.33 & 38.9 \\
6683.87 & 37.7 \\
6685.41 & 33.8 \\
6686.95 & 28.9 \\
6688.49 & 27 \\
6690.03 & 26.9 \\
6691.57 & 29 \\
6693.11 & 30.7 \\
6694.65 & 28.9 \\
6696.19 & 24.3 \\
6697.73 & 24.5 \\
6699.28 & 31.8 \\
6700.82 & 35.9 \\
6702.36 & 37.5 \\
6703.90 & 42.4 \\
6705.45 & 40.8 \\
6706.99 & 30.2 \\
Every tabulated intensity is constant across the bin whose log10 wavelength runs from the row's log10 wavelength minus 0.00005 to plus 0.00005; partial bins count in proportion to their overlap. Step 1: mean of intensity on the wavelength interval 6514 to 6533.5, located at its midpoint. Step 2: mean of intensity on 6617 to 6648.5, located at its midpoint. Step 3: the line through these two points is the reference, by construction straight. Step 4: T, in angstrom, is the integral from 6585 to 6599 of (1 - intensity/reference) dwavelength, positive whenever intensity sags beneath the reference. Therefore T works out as -3.1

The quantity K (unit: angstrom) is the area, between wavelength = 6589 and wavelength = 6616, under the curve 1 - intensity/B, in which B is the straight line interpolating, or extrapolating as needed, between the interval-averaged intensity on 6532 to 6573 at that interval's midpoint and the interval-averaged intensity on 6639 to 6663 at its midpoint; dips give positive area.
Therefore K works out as 6.28 angstrom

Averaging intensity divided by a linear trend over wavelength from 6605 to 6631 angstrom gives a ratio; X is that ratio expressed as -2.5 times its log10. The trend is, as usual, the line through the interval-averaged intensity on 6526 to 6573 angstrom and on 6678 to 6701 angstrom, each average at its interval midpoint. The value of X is 0.282 mag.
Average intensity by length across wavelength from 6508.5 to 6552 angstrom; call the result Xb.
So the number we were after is 34.2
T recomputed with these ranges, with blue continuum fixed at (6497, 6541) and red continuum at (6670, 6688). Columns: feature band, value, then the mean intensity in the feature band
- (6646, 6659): 0.6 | 32.7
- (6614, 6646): 2.0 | 31.8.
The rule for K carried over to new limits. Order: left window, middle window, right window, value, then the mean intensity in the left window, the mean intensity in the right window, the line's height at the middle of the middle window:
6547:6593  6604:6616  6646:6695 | 3.7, 53.8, 32.8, 45.4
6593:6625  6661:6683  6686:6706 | -1.9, 31.2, 31.4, 31.3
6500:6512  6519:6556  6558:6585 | 10.0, 32.8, 63.6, 47.6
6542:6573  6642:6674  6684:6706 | 4.6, 56.5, 31.7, 38.4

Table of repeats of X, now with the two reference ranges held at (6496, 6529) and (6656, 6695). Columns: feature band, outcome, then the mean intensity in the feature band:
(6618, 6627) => 0.08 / 30.2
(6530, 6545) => -0.06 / 33.7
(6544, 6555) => -0.21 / 39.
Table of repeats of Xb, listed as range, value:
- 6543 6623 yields 44.5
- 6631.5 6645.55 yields 33.1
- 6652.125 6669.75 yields 32.8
